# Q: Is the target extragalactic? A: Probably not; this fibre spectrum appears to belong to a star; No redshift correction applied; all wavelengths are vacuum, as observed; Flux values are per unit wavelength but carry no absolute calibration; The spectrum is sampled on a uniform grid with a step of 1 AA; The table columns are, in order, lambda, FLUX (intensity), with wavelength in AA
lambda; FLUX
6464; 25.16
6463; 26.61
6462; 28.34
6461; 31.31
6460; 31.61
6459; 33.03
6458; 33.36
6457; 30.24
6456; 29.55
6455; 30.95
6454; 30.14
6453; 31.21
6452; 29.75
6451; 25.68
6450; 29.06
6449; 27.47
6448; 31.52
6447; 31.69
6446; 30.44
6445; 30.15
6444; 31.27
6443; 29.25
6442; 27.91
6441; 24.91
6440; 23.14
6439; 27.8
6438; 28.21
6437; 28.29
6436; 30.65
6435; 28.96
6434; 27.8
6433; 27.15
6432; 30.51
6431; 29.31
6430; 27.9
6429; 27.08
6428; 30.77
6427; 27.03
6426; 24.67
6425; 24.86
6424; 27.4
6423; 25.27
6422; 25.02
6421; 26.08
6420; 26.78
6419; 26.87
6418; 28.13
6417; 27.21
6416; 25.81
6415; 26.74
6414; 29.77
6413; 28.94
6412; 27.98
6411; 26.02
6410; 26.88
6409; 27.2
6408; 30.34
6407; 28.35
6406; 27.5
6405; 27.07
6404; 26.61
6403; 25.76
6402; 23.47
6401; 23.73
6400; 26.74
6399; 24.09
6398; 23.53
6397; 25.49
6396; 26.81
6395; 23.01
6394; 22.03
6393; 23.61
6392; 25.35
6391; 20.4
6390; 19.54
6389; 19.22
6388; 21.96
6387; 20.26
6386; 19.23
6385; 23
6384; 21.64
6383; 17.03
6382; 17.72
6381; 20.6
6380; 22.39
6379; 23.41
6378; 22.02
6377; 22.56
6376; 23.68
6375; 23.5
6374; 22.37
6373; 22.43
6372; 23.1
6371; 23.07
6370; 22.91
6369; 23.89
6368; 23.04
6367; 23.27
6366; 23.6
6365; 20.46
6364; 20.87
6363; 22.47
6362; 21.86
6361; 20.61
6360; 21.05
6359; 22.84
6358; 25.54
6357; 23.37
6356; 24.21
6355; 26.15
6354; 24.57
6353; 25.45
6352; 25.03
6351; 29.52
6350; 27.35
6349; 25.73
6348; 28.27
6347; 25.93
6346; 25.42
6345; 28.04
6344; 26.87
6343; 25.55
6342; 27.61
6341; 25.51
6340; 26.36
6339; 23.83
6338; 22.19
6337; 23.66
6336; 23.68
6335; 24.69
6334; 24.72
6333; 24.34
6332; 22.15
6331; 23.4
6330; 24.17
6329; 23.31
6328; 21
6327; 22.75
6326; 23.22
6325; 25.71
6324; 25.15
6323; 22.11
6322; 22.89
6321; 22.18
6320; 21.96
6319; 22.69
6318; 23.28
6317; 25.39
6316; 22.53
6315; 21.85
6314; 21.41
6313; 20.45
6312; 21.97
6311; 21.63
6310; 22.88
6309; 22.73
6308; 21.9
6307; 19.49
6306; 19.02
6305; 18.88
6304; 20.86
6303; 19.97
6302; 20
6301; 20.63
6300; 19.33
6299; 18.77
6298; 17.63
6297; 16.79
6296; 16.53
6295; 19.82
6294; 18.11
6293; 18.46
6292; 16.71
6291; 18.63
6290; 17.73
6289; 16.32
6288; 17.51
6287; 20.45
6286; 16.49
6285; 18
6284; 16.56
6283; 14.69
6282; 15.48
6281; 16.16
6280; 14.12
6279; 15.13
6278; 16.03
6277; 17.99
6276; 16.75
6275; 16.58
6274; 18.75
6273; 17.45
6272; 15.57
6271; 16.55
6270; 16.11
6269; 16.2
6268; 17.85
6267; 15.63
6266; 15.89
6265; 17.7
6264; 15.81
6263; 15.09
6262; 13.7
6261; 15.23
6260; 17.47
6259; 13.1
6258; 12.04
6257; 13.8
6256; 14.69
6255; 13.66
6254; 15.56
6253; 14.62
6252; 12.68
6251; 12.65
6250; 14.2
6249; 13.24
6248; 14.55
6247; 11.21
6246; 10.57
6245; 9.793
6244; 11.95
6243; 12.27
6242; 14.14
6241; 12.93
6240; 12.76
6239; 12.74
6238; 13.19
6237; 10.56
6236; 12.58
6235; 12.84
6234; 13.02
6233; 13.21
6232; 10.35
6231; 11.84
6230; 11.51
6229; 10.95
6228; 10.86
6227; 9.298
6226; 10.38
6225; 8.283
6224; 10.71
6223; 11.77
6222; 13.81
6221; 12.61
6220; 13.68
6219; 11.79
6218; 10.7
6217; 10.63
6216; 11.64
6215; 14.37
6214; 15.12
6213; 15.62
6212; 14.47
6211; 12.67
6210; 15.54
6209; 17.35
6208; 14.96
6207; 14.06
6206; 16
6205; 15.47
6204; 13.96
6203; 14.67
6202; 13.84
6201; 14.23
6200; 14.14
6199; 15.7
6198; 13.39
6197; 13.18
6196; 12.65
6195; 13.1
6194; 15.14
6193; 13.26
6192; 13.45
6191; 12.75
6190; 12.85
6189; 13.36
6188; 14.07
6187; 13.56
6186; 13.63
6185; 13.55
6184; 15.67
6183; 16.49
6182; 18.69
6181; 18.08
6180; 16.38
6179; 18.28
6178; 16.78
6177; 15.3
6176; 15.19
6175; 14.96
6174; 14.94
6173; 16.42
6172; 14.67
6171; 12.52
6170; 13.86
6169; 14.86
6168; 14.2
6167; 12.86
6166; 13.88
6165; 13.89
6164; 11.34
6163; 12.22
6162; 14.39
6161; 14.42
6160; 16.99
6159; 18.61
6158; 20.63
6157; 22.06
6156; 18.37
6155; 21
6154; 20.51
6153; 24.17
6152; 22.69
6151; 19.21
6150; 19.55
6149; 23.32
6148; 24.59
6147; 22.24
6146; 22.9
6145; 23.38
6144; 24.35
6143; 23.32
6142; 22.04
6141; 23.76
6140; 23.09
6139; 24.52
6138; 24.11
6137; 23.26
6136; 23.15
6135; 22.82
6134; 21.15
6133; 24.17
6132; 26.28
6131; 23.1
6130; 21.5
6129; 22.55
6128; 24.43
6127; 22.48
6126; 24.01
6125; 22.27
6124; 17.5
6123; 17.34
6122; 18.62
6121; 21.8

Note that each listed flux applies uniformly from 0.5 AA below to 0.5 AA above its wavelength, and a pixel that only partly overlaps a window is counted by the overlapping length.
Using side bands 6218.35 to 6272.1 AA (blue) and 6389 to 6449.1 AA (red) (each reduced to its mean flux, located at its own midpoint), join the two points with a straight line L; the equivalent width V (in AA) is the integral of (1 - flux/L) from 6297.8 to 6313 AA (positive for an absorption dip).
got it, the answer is -2.1 AA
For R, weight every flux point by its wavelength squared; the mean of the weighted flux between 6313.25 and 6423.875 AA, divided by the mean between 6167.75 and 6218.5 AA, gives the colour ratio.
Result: 1.76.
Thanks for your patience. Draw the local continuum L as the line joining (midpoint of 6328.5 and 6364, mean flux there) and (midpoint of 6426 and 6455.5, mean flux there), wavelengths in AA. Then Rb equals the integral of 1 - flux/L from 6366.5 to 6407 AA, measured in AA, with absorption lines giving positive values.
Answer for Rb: 5.3 AA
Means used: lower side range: 24.7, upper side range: 28.8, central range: 23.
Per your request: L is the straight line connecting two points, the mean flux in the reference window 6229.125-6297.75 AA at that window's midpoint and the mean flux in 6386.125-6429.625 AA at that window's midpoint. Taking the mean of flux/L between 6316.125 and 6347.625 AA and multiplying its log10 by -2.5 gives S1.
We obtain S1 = -0.21 mag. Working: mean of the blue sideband 15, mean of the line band 24.2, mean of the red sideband 25.6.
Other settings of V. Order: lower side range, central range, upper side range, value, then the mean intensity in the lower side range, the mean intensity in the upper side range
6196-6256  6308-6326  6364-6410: -3.8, 13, 23.3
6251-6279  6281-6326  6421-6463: -3.7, 15.6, 28.7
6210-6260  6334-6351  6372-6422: -4.5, 12.6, 24.3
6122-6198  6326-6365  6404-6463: 1.1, 18.3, 28.4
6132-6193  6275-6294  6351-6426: 4.0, 18.2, 24.1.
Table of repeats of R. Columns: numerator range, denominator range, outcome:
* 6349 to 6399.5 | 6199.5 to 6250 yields 1.87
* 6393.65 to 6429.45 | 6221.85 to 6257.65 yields 2.27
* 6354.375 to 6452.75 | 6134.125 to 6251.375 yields 1.75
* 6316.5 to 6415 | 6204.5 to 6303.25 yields 1.69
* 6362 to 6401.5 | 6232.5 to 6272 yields 1.68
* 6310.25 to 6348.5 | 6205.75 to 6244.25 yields 1.96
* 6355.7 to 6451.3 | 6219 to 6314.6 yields 1.69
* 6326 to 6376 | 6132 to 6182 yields 1.35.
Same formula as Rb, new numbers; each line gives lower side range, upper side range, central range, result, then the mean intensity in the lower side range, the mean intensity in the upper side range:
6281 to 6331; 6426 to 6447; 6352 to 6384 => 2.0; 20.3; 28.4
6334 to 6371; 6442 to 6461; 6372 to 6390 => 3.3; 24.5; 30.3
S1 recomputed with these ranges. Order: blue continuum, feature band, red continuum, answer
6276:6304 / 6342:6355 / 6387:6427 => -0.23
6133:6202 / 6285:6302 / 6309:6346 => 0.22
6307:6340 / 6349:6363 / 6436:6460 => 0.01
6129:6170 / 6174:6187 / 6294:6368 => 0.28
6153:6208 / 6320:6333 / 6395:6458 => -0.03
